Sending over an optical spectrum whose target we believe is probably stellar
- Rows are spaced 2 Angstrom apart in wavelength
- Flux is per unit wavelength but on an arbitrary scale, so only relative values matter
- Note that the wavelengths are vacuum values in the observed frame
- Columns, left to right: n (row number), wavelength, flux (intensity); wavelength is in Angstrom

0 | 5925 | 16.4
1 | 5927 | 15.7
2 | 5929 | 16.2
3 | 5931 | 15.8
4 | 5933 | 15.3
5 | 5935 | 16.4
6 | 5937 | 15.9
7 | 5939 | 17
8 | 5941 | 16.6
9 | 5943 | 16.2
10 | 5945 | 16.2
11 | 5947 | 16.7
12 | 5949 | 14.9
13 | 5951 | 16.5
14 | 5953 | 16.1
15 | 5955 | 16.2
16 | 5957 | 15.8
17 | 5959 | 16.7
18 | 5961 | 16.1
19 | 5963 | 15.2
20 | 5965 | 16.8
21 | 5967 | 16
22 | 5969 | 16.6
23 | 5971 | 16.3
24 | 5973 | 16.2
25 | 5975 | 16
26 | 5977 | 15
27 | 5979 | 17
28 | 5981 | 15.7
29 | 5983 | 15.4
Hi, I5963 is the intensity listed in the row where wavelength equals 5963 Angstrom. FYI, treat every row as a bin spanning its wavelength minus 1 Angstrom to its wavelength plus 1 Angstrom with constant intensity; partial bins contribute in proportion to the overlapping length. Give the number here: 15.2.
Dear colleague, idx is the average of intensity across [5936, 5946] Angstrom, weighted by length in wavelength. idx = 16.4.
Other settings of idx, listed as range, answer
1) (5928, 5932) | 16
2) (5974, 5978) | 15.5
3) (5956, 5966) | 16.1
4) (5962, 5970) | 16.1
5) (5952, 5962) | 16.2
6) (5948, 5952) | 15.7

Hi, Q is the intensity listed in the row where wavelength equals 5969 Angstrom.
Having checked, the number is 16.6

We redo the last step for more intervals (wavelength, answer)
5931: 15.8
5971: 16.3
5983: 15.4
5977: 15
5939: 17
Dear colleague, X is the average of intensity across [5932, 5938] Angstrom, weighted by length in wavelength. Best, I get 15.9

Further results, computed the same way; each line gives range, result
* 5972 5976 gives 16.1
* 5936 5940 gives 16.4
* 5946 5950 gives 15.8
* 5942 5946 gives 16.2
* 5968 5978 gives 16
